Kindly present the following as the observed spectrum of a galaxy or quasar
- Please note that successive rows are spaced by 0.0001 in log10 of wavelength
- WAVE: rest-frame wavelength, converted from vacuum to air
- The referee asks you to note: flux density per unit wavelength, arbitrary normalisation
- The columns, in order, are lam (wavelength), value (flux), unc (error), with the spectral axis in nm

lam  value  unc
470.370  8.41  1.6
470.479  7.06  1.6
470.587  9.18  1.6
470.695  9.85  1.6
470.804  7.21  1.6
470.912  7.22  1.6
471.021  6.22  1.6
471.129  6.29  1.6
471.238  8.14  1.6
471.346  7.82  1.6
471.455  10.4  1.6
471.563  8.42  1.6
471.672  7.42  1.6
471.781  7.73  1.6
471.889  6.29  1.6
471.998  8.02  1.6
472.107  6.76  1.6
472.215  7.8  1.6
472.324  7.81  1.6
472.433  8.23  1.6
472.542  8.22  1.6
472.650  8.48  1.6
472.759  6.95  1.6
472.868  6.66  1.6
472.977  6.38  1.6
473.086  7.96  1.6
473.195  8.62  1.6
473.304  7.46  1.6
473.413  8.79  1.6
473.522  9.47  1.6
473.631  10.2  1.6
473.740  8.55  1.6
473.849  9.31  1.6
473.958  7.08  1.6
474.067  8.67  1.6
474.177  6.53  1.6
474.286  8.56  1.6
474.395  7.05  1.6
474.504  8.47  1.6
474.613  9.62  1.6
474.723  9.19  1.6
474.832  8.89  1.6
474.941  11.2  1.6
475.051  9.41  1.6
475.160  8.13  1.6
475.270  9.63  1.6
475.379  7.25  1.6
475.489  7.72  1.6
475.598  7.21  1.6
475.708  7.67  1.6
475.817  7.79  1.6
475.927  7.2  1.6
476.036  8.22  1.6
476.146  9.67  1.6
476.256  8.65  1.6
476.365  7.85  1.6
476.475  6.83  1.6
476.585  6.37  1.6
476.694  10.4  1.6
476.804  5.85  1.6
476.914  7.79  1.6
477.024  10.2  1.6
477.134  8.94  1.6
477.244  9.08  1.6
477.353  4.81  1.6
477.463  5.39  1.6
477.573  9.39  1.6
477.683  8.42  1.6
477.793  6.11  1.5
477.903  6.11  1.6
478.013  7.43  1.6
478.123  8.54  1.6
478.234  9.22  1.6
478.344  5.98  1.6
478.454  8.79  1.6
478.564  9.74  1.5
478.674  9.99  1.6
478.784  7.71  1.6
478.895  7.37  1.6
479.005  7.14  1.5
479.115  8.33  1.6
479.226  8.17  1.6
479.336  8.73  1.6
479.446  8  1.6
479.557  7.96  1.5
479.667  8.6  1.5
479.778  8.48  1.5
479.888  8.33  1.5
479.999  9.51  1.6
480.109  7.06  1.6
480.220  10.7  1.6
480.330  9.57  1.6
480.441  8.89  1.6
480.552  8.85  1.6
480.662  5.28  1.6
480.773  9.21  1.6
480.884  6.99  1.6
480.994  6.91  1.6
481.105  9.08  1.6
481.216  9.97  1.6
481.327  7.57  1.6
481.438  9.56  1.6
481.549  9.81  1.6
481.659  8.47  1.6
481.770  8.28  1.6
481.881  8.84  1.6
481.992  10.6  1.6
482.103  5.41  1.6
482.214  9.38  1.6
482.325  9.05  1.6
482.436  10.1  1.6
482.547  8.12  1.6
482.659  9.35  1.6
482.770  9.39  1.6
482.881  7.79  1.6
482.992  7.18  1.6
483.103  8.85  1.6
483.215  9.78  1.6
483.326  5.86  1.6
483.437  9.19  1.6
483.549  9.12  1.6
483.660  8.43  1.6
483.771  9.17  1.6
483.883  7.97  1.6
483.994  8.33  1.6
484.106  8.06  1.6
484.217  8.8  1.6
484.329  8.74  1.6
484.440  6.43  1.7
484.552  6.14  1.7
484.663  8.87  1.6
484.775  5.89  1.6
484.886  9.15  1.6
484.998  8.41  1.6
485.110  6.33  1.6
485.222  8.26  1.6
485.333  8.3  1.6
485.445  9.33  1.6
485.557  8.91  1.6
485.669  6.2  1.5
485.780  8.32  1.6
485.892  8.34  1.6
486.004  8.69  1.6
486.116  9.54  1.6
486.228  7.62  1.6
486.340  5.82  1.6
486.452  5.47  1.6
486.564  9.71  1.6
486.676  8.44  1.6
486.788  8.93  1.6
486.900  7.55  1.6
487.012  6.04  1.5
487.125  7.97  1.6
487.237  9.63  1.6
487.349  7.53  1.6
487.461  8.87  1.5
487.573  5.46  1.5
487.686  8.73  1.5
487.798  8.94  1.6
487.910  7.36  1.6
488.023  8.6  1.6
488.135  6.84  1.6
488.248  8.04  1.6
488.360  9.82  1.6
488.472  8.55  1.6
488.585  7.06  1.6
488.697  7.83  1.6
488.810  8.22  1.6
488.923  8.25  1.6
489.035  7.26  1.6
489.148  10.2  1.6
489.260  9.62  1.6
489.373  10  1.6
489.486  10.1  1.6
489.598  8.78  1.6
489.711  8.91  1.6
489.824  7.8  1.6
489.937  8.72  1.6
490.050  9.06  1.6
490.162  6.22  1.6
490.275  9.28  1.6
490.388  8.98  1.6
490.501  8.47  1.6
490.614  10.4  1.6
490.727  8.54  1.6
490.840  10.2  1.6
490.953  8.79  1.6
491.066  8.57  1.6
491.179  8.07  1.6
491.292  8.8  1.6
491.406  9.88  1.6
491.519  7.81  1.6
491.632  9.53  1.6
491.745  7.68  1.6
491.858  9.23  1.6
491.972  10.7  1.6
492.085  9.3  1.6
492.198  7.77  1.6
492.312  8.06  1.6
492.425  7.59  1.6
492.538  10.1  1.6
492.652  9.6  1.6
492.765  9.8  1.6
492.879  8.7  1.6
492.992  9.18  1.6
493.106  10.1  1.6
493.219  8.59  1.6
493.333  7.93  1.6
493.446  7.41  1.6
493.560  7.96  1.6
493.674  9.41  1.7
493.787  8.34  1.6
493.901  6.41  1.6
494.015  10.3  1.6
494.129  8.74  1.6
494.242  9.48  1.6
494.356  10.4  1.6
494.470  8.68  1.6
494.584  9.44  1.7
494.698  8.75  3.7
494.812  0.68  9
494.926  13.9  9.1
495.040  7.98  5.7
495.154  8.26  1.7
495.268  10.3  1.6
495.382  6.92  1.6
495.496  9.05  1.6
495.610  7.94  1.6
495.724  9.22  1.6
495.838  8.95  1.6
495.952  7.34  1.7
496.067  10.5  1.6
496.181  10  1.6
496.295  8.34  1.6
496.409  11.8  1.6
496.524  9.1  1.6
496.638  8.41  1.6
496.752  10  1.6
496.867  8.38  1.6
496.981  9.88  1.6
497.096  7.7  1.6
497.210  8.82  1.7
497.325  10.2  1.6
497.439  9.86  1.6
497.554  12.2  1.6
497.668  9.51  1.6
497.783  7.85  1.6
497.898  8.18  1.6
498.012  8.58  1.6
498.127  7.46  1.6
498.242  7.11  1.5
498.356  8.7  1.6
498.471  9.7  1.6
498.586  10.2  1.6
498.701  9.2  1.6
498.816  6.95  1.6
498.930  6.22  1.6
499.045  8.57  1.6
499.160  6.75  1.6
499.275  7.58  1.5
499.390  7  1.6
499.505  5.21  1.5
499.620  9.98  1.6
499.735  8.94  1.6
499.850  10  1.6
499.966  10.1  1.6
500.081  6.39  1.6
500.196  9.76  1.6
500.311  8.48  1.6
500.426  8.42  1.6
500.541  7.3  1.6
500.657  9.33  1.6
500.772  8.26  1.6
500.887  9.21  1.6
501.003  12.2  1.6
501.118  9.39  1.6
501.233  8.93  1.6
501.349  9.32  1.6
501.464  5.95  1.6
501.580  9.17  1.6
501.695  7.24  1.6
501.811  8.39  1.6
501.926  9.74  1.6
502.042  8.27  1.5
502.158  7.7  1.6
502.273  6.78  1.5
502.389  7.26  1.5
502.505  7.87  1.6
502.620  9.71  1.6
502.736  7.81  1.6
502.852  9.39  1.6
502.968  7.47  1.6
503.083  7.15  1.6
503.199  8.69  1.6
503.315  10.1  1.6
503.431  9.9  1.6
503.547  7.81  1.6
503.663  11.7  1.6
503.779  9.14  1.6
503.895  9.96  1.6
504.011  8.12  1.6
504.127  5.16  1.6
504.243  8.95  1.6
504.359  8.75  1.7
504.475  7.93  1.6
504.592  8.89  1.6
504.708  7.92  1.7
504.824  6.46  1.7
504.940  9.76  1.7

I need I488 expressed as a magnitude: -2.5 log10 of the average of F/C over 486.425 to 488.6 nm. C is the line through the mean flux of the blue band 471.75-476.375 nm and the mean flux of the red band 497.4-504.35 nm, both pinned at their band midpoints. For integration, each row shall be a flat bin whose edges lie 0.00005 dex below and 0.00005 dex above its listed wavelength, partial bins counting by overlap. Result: 0.04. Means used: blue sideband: 8.18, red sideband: 8.54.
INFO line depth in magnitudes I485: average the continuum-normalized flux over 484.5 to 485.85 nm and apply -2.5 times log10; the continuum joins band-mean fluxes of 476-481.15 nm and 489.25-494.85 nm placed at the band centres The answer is 0.08 mag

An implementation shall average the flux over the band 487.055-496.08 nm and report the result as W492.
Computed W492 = 8.64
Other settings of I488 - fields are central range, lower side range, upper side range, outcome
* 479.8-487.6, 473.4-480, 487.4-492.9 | 0.02 mag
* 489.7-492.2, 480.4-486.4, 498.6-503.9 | -0.06 mag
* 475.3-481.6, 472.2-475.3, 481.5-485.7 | 0.03 mag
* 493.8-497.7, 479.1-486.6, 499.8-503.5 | -0.06 mag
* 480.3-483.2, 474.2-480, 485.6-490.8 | -0.05 mag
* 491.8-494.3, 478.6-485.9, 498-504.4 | -0.06 mag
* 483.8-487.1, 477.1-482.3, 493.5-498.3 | 0.07 mag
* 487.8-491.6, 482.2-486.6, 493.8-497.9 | -0.01 mag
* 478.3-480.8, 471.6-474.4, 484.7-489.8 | -0.04 mag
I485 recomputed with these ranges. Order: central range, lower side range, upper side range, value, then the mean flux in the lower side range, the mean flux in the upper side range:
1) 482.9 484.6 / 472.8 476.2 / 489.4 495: 0.06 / 8.33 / 8.8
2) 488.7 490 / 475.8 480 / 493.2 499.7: -0.06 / 8.01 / 8.64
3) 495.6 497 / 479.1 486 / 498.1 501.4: -0.09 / 8.37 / 8.51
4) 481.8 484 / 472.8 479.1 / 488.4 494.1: -0.02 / 8.12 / 8.76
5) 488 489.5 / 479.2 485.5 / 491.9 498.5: 0.01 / 8.4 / 8.89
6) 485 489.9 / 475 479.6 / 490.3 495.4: 0.04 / 7.98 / 8.81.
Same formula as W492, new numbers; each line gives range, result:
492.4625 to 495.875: 8.74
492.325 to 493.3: 9.13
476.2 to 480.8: 8.08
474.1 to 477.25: 8.31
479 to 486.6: 8.3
